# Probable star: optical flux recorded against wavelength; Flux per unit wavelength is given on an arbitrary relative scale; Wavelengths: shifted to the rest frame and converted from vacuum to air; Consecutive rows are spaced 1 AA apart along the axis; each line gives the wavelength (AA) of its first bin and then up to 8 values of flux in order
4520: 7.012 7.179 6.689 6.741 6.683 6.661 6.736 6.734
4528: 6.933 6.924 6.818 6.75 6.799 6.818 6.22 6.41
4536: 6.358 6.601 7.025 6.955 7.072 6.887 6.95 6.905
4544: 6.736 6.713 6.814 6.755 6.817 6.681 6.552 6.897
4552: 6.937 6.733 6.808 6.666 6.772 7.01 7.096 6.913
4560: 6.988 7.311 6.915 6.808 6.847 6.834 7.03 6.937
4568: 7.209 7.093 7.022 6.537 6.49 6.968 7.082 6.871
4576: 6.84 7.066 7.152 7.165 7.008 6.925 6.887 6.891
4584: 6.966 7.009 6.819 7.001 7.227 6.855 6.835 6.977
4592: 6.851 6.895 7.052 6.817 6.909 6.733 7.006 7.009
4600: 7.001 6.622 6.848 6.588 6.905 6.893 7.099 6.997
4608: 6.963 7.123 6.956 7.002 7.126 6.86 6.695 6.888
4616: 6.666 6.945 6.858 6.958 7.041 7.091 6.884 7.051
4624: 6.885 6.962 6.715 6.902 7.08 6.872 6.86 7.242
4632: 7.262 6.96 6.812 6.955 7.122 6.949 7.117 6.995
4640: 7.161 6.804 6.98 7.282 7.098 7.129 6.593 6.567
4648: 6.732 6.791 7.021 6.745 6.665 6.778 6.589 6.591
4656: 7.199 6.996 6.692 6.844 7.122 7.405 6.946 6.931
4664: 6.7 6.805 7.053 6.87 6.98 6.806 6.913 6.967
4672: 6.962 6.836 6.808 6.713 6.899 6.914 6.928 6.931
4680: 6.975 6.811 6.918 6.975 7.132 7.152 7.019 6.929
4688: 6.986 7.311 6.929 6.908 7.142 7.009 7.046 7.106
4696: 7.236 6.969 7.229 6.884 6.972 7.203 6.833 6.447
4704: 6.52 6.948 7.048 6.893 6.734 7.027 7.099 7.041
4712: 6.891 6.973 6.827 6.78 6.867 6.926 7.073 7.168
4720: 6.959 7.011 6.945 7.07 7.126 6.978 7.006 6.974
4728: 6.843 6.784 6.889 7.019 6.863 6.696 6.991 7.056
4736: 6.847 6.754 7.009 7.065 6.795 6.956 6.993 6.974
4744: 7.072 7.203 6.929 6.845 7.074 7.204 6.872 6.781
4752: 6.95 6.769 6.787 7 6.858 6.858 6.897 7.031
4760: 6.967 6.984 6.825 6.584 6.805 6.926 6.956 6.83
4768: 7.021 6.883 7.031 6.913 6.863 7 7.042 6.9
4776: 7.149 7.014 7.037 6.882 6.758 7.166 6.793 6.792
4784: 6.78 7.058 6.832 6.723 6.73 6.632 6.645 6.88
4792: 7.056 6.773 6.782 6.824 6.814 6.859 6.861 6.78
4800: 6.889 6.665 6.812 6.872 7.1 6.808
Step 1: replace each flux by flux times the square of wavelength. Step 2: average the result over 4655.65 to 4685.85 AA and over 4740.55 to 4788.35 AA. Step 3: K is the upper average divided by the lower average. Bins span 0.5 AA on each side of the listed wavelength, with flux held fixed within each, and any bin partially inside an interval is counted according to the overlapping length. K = 1.04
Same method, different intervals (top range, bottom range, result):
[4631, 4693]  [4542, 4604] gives 1.05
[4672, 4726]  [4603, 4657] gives 1.04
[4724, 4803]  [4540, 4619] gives 1.08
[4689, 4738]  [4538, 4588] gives 1.07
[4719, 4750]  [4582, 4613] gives 1.07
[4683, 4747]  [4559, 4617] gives 1.06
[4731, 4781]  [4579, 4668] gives 1.06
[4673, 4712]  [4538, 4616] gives 1.06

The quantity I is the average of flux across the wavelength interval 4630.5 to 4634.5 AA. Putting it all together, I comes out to 7.07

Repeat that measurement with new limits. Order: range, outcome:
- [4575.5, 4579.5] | 7.06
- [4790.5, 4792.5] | 6.97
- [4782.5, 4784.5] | 6.79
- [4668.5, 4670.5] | 6.86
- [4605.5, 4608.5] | 7.02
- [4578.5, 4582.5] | 7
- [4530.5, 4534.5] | 6.65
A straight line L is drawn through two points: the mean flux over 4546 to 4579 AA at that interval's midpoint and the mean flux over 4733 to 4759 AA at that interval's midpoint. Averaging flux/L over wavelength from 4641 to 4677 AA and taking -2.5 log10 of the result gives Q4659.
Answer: 0.005 mag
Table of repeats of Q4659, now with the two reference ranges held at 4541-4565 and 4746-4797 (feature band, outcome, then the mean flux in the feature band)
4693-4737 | -0.01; 6.95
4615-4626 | -0.01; 6.92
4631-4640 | -0.03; 7.04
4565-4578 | -0.01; 6.93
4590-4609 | -0.01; 6.9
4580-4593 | -0.01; 6.94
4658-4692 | -0.01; 6.95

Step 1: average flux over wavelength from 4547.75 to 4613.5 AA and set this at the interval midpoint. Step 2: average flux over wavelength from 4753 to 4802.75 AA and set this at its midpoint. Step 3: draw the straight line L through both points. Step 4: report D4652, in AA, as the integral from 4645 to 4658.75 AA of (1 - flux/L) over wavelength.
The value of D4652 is 0.2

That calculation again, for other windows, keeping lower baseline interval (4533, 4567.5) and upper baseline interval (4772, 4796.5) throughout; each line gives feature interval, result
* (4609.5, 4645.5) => -0.7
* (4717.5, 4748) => -0.4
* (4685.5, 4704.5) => -0.4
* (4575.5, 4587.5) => -0.3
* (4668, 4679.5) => -0.1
